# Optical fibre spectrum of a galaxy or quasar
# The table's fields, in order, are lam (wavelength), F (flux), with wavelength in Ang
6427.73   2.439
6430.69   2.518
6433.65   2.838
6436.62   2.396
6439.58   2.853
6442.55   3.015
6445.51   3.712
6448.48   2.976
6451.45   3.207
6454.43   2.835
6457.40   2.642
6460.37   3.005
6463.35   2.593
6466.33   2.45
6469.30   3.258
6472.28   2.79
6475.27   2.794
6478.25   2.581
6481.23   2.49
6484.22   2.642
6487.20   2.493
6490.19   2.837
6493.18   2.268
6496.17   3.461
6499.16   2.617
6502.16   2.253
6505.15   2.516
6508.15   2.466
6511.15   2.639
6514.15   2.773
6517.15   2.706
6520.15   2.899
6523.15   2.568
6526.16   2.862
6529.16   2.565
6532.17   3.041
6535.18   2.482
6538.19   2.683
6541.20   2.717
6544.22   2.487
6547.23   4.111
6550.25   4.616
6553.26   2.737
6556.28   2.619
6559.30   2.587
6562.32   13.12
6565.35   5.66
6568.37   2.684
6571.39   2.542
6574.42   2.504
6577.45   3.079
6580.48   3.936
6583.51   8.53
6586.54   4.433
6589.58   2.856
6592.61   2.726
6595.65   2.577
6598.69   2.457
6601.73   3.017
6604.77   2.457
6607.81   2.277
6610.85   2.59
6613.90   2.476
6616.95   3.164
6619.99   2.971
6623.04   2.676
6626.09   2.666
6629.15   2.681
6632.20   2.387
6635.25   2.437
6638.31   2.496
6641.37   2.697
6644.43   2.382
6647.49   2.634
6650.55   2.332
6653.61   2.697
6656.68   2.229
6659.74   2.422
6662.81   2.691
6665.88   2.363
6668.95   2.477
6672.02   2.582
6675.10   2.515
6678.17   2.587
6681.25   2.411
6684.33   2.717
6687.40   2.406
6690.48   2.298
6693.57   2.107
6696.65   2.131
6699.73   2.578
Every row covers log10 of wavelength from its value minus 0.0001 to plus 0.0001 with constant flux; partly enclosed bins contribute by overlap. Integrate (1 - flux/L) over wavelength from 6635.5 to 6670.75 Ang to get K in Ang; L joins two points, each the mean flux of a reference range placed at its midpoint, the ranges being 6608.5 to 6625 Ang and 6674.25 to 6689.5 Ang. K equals 1.7 Ang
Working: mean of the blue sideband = 2.75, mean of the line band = 2.49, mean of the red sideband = 2.52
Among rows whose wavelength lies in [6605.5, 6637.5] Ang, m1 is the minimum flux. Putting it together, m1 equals 2.277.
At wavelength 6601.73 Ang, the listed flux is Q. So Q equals 3.017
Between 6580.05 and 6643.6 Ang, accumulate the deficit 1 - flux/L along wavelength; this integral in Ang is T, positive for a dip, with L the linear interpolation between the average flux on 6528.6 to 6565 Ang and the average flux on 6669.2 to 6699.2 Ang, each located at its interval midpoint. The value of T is 3.7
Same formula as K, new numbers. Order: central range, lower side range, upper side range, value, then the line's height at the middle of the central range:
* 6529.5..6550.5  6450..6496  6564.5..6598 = 1.9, 3.34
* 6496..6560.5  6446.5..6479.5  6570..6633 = 3.1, 2.97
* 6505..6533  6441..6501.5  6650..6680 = 0.4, 2.74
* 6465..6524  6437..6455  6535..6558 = 7.7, 3.08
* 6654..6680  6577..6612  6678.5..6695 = 1.3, 2.62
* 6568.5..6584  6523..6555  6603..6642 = -4.8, 2.83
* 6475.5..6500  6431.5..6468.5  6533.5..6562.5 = 3.7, 3.15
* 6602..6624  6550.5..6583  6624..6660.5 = 3.5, 3.2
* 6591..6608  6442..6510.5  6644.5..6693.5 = -0.2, 2.58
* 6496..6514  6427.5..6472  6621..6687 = 1.1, 2.77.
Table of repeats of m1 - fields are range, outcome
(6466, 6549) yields 2.253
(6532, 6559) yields 2.482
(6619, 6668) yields 2.229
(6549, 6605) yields 2.457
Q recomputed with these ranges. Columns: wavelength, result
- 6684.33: 2.717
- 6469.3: 3.258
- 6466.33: 2.45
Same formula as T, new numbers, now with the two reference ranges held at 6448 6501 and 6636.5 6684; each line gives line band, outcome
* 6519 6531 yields -0.14 Ang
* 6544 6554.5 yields -3.82 Ang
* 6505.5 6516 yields 0.38 Ang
